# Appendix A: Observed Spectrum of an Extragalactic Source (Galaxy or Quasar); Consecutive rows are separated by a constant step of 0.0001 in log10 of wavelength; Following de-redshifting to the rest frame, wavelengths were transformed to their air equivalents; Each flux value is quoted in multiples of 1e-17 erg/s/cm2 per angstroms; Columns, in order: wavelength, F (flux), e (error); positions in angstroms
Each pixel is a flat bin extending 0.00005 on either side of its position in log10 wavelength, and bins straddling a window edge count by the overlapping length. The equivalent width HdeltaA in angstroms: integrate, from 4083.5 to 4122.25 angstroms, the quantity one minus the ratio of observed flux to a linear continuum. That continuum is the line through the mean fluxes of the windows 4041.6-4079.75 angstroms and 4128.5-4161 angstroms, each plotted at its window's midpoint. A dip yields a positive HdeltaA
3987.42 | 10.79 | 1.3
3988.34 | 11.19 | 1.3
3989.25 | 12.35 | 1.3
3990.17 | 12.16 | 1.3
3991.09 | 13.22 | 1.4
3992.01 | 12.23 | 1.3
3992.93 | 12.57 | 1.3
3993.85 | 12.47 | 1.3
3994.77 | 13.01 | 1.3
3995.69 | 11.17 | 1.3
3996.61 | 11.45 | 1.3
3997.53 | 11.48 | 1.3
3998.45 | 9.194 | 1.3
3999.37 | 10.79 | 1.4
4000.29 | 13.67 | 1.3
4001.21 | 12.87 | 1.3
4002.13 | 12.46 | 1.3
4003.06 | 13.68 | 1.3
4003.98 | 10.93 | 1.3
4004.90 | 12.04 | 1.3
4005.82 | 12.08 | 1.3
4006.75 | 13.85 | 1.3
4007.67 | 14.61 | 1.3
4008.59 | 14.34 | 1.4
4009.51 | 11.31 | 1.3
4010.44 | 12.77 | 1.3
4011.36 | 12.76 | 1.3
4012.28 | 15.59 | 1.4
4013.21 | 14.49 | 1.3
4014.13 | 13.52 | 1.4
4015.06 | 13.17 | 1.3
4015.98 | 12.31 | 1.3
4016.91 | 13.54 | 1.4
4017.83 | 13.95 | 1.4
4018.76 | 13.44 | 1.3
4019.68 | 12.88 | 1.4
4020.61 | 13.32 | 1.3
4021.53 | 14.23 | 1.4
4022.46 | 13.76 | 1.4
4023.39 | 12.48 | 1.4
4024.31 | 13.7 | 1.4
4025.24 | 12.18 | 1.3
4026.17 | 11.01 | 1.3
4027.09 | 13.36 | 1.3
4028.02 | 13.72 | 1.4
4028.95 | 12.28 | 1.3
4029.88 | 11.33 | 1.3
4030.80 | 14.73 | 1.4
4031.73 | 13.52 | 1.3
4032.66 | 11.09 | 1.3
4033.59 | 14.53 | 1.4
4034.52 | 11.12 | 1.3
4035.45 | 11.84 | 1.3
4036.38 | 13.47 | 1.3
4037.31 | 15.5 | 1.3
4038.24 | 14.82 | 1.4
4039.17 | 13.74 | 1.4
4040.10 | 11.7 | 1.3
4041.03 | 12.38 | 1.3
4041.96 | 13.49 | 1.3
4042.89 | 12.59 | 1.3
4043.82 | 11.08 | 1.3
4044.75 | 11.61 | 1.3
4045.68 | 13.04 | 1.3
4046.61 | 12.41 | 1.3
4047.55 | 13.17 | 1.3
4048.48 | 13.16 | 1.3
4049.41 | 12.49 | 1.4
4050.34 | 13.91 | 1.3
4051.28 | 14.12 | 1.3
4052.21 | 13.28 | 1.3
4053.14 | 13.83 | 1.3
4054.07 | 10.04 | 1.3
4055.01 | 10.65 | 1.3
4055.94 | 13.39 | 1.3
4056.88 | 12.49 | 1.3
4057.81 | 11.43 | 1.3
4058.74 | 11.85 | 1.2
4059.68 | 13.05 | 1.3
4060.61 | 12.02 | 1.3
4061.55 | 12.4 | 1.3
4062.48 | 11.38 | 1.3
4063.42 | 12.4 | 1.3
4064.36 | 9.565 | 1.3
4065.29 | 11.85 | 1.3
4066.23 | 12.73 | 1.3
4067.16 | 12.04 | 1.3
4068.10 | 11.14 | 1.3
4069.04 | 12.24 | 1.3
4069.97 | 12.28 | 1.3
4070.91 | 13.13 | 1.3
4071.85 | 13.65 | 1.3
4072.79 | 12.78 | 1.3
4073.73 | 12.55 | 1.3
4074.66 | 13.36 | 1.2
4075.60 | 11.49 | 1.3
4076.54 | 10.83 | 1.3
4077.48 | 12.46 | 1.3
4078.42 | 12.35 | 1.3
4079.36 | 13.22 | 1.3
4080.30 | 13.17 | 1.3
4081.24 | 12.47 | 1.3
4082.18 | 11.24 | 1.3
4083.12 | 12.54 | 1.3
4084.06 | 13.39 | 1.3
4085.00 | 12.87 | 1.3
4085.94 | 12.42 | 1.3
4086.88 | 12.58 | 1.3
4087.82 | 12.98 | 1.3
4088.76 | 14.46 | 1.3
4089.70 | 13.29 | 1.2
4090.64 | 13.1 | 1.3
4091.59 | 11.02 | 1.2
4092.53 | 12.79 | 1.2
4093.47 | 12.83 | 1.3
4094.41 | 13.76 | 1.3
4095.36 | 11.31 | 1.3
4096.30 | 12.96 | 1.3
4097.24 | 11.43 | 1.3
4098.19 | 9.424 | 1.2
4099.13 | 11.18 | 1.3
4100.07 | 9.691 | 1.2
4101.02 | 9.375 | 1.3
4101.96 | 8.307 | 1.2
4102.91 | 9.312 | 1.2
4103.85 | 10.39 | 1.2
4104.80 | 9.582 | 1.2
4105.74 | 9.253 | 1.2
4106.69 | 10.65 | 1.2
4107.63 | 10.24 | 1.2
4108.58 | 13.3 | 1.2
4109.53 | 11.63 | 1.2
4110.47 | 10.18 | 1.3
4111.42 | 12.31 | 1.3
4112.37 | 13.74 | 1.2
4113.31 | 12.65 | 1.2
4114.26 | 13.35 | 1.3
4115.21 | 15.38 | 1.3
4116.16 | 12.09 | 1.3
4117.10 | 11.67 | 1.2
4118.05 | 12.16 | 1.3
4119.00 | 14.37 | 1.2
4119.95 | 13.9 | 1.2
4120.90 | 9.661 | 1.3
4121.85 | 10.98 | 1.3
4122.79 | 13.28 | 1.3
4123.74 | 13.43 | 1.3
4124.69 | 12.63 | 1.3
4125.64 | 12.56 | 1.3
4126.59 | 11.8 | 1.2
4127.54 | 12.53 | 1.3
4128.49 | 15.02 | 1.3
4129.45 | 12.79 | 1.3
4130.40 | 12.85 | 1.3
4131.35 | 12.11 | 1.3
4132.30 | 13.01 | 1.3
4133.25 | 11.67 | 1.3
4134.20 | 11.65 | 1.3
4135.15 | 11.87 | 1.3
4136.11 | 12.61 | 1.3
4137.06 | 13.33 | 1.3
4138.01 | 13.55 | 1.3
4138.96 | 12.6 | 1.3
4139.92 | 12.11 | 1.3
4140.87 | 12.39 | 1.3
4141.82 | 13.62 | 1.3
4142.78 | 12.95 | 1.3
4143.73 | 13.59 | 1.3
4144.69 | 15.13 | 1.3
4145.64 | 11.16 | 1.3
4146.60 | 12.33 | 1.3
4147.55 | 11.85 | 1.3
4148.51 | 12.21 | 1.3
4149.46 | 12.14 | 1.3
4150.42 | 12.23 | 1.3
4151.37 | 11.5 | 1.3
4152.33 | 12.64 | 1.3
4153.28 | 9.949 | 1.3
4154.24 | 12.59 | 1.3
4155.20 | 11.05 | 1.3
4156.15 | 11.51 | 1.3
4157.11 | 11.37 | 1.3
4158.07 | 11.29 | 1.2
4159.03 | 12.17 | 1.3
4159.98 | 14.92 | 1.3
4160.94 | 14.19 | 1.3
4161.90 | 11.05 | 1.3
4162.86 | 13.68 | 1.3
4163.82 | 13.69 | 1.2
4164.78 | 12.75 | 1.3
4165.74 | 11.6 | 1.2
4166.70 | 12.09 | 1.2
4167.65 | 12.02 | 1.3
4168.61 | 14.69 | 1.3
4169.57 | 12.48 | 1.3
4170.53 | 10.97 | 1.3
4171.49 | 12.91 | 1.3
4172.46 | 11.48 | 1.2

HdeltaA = 1.7 angstroms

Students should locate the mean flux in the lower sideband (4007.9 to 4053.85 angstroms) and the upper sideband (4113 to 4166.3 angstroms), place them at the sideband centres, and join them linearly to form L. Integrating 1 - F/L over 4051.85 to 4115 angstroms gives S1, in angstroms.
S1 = 4.3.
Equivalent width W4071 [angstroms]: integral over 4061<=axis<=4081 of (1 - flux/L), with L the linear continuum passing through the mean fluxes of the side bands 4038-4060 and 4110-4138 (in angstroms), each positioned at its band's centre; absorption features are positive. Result 0.6 angstroms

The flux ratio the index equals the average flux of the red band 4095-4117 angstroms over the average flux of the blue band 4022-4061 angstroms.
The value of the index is 0.9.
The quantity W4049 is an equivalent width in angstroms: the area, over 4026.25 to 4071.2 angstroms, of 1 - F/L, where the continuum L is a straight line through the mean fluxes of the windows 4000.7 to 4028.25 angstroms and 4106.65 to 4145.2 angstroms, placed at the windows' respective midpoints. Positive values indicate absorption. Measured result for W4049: 1.5 angstroms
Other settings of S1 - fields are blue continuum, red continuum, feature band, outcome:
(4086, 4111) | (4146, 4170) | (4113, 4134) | -1.7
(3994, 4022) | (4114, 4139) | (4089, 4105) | 1.9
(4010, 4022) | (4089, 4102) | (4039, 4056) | 0.2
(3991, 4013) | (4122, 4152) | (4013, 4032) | -0.9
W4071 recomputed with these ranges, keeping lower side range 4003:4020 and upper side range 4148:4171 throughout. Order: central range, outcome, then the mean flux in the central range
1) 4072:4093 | 0.24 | 12.6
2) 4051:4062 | 0.50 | 12.4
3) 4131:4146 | -0.37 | 12.7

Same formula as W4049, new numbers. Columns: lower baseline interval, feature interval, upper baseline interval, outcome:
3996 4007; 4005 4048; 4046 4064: -3.0 angstroms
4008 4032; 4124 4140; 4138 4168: -0.1 angstroms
